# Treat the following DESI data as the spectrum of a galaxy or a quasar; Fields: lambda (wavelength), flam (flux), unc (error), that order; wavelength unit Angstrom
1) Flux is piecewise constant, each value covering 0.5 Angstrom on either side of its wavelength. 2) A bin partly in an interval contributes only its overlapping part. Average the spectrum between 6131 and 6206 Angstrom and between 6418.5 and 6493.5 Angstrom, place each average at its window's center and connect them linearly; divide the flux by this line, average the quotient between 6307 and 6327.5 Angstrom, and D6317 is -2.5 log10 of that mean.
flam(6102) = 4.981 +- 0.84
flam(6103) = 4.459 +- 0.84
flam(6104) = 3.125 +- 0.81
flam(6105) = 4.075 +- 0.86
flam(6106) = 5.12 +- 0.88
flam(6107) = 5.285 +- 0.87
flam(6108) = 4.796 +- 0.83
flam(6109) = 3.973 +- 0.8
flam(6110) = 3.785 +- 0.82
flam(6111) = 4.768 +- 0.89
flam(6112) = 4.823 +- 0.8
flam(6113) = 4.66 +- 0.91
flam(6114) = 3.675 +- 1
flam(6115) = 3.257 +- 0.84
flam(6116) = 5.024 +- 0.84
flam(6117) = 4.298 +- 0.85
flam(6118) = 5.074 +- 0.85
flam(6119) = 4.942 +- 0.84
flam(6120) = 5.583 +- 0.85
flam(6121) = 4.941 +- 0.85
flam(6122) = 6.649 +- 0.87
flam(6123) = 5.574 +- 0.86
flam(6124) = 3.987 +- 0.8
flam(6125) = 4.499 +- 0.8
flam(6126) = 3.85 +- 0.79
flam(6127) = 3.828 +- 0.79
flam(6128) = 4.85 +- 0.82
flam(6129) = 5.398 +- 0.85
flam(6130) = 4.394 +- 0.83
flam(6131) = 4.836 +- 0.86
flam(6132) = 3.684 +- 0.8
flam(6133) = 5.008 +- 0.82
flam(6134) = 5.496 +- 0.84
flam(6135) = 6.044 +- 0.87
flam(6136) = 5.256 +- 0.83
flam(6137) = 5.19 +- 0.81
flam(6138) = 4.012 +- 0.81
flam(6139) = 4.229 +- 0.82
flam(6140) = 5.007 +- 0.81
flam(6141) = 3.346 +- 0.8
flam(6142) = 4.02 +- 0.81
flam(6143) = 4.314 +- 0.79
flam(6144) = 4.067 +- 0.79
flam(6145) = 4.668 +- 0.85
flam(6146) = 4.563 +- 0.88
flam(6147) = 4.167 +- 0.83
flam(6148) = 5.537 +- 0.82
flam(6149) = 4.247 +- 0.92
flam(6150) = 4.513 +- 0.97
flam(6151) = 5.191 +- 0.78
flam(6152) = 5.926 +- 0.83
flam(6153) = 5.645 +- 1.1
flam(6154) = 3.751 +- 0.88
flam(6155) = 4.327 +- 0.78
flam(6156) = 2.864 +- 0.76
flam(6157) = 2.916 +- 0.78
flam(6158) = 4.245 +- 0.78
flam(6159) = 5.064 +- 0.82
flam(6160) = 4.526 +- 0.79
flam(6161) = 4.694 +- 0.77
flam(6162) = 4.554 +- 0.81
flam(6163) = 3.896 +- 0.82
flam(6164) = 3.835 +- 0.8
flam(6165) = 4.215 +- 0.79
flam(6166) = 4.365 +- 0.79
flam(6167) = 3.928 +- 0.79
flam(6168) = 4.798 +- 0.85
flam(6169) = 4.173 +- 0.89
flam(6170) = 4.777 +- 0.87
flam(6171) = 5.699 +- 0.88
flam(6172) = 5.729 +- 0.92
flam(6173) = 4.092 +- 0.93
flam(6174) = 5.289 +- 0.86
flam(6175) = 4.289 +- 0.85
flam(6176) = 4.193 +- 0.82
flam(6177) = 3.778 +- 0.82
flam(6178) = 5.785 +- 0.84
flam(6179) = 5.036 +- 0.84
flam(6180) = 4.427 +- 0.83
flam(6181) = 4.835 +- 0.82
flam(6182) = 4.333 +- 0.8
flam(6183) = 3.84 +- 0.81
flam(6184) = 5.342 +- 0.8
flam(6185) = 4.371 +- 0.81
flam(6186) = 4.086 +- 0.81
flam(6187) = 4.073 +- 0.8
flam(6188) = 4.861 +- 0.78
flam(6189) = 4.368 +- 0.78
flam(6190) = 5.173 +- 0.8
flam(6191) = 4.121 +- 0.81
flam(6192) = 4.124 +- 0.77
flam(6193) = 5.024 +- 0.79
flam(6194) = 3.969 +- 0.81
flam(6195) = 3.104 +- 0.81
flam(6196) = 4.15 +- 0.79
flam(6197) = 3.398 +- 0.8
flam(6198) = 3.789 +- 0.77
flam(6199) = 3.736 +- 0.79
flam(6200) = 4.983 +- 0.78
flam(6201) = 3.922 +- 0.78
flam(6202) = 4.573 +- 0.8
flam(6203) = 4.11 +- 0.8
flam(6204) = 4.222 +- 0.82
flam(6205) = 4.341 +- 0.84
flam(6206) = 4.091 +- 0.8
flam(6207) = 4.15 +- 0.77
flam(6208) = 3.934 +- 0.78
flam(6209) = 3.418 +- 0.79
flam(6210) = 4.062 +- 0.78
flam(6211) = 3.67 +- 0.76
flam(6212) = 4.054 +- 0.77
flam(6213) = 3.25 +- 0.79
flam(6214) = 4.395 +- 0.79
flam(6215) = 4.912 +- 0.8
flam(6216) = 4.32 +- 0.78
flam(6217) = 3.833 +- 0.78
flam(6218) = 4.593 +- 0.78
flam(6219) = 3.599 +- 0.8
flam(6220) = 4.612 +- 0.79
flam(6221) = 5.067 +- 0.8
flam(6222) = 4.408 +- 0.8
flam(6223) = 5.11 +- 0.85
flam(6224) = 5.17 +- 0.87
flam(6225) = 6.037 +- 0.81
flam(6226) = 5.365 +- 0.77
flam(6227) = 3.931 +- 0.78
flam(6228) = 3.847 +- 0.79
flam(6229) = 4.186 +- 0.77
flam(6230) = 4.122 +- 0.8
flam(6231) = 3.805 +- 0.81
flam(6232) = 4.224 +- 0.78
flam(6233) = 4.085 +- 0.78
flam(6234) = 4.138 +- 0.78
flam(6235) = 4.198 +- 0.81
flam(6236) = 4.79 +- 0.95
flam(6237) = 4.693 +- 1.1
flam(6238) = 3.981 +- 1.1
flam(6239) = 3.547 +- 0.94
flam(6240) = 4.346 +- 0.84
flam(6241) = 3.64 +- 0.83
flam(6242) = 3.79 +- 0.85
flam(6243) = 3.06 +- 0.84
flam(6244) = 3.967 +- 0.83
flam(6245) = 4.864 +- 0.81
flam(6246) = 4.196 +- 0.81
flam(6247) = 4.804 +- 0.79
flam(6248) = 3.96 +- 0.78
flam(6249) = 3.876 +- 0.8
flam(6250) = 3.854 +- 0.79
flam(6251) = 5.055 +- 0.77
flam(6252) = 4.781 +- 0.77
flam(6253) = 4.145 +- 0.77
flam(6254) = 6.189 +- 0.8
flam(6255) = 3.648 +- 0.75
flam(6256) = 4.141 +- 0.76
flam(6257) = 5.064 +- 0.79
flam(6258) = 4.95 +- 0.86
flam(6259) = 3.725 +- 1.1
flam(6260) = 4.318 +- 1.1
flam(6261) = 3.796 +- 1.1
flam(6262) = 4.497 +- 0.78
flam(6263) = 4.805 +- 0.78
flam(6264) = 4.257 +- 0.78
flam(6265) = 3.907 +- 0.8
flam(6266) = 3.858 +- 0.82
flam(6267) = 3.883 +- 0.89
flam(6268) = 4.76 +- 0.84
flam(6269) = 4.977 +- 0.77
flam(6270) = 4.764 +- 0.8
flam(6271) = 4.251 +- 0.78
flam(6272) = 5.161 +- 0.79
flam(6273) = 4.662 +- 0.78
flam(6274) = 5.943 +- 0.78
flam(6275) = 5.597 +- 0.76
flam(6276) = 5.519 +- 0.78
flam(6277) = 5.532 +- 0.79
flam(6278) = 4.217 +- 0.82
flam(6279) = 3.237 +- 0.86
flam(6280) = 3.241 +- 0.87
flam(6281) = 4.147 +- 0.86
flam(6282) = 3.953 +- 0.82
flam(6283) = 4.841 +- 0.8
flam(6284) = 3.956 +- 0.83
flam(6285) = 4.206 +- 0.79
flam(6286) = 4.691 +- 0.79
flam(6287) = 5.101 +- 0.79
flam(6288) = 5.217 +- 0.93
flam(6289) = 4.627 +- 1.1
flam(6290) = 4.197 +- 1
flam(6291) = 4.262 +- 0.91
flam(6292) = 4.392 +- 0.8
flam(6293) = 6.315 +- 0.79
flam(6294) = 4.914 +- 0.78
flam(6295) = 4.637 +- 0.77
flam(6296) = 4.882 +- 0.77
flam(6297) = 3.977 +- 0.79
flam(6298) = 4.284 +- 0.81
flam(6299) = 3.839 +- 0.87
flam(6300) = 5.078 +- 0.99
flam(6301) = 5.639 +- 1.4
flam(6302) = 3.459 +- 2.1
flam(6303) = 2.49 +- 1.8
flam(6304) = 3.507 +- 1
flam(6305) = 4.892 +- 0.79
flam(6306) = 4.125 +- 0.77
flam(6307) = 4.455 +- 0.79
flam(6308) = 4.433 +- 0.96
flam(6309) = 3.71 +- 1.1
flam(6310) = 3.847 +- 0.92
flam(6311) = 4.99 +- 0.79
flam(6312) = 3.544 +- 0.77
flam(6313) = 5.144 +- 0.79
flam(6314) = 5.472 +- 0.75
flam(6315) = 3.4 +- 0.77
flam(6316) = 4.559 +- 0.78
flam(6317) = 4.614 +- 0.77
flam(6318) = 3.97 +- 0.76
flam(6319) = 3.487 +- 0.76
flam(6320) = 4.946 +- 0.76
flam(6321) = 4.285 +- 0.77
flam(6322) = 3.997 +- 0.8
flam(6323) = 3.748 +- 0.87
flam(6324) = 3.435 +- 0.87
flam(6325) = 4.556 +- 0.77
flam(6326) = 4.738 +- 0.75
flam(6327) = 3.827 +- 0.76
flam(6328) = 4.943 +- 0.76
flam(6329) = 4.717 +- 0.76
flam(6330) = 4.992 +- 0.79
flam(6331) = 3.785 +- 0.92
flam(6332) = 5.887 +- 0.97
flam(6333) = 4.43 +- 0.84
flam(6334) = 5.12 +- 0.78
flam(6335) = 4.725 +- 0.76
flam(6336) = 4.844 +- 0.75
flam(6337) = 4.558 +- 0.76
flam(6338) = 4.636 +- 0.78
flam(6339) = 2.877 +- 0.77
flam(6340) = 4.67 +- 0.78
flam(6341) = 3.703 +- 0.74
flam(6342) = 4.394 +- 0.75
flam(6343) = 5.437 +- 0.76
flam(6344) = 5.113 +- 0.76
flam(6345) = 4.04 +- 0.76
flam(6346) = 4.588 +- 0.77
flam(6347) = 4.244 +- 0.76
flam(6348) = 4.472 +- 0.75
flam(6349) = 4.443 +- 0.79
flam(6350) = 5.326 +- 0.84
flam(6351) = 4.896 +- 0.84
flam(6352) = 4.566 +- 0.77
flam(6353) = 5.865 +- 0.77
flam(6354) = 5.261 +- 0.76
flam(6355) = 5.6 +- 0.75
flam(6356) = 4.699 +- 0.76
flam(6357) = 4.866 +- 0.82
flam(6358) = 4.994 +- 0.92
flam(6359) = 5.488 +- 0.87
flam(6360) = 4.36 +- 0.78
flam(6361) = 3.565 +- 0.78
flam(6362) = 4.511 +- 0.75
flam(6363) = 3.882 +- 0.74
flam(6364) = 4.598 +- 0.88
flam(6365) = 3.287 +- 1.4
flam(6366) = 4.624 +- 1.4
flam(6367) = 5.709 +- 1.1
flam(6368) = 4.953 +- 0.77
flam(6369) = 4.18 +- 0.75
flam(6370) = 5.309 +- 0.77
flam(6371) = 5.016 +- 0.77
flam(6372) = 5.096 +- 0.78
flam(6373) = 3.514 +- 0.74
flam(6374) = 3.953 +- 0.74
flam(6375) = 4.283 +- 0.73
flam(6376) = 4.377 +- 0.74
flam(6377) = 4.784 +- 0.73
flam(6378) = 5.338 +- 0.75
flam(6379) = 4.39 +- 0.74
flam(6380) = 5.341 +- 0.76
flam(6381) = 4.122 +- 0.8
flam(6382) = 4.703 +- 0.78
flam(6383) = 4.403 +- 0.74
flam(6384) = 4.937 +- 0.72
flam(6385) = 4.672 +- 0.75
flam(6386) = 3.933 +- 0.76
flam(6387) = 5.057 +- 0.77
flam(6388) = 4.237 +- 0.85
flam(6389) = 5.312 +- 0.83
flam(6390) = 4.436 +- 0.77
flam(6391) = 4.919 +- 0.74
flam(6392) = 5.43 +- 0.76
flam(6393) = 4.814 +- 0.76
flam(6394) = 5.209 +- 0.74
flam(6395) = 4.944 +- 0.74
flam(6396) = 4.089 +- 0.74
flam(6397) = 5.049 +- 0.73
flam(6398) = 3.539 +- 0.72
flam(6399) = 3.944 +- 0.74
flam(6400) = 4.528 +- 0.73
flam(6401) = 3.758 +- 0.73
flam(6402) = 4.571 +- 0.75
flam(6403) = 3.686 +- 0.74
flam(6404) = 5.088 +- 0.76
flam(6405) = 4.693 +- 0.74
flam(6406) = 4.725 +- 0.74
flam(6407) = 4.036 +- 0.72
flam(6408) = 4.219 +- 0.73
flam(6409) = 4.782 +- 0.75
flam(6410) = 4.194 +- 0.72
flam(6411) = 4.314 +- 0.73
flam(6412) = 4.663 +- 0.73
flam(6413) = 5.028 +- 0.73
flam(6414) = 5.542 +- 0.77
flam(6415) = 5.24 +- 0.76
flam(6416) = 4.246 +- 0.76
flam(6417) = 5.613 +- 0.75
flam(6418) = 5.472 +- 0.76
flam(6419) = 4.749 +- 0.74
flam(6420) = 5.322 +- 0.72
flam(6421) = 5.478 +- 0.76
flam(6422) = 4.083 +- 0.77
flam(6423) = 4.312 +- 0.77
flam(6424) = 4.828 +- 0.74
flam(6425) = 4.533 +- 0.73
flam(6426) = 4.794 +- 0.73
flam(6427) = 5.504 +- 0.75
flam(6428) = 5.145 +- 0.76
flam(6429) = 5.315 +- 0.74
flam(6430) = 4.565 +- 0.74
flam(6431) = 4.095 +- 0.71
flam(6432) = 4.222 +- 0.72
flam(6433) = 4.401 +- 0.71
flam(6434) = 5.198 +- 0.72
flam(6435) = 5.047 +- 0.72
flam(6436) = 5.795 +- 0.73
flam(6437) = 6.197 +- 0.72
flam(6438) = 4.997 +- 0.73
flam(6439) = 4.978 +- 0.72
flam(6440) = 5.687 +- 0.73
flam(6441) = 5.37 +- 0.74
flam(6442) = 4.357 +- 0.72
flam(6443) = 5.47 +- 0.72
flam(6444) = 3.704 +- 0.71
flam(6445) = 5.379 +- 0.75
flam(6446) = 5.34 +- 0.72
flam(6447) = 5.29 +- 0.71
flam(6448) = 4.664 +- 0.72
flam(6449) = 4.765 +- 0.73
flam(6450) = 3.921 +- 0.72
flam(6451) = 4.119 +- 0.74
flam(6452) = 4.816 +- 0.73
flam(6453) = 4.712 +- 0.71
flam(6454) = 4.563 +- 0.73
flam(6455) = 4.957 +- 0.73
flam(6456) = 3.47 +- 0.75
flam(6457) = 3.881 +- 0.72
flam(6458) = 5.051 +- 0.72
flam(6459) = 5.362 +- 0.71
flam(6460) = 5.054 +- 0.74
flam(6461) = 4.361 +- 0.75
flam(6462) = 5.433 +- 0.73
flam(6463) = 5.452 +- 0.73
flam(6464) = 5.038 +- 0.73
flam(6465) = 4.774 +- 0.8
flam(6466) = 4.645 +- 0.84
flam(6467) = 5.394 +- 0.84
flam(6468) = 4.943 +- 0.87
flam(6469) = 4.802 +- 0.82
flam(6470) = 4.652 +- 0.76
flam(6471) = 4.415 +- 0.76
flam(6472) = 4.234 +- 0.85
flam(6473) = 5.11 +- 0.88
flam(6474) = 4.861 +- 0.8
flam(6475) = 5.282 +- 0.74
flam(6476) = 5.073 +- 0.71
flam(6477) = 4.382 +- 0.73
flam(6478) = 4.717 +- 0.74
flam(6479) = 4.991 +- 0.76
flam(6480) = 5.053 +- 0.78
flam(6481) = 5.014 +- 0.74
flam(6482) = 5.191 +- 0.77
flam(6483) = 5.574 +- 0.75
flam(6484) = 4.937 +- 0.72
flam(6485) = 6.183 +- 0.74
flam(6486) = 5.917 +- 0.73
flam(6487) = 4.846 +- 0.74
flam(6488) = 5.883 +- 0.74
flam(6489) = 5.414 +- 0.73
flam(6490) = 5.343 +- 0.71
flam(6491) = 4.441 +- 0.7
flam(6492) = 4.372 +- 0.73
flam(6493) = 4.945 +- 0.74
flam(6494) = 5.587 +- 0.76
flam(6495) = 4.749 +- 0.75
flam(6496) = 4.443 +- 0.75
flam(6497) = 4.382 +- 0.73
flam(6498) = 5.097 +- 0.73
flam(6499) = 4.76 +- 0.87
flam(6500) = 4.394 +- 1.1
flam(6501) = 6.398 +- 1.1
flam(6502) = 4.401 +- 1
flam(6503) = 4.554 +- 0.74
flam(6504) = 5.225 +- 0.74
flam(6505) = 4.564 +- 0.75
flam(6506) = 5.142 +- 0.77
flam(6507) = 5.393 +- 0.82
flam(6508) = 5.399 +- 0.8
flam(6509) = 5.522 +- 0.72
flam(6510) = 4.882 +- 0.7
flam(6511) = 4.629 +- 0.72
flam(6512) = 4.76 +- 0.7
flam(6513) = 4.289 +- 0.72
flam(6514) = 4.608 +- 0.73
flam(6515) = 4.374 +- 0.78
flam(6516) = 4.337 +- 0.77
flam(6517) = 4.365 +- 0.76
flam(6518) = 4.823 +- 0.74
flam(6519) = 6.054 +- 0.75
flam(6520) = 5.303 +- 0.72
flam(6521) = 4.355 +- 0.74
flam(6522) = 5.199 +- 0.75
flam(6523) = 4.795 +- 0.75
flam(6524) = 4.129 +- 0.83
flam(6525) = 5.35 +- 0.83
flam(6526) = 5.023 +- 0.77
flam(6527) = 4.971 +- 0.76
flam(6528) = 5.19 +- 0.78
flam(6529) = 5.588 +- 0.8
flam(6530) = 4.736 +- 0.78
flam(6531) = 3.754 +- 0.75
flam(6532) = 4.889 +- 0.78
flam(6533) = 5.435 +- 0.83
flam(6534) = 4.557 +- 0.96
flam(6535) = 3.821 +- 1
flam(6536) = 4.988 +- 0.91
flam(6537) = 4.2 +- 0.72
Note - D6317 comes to 0.112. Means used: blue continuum 4.46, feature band 4.24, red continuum 4.92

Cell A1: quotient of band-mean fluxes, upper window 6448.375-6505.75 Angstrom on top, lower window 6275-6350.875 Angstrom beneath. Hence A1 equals 1.10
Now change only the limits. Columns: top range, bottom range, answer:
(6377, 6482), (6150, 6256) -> 1.10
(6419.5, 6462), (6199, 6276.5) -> 1.11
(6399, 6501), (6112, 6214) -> 1.09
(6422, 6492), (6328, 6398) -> 1.05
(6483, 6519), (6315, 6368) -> 1.09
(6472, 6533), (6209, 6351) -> 1.13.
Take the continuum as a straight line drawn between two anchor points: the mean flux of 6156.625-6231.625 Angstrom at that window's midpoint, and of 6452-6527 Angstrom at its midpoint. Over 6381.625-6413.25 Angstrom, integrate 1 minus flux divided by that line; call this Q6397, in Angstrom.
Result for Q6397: 1.3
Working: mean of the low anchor 4.36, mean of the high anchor 4.92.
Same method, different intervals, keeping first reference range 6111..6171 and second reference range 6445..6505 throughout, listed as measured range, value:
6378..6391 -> 0.4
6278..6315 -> 2.9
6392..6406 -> 1.0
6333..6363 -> 0.7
